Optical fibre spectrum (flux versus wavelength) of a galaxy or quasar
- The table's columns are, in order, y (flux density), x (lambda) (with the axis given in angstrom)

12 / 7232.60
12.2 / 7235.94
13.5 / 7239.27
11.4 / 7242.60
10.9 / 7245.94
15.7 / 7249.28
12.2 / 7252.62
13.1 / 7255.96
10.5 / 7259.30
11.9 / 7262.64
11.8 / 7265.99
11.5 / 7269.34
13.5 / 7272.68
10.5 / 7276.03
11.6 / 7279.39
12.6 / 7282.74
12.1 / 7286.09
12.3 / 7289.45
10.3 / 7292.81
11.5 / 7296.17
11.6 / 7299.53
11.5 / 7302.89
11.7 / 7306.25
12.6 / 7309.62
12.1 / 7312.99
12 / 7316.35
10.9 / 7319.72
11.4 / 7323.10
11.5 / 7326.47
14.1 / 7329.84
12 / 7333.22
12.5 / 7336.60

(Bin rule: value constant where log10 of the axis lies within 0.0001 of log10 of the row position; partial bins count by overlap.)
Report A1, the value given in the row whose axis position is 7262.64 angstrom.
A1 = 11.9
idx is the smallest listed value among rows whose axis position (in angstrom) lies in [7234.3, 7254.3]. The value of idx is 10.9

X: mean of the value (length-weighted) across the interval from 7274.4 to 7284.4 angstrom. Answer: 11.6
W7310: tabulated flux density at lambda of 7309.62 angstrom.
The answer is 12.6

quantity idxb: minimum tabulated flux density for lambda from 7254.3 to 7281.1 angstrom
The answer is 10.5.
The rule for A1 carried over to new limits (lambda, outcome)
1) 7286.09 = 12.1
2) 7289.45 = 12.3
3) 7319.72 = 10.9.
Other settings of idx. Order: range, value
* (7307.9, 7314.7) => 12.1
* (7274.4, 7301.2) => 10.3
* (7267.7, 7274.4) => 11.5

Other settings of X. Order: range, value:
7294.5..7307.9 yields 11.6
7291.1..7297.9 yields 10.9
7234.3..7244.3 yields 12.4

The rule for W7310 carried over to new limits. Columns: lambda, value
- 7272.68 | 13.5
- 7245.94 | 10.9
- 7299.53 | 11.6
